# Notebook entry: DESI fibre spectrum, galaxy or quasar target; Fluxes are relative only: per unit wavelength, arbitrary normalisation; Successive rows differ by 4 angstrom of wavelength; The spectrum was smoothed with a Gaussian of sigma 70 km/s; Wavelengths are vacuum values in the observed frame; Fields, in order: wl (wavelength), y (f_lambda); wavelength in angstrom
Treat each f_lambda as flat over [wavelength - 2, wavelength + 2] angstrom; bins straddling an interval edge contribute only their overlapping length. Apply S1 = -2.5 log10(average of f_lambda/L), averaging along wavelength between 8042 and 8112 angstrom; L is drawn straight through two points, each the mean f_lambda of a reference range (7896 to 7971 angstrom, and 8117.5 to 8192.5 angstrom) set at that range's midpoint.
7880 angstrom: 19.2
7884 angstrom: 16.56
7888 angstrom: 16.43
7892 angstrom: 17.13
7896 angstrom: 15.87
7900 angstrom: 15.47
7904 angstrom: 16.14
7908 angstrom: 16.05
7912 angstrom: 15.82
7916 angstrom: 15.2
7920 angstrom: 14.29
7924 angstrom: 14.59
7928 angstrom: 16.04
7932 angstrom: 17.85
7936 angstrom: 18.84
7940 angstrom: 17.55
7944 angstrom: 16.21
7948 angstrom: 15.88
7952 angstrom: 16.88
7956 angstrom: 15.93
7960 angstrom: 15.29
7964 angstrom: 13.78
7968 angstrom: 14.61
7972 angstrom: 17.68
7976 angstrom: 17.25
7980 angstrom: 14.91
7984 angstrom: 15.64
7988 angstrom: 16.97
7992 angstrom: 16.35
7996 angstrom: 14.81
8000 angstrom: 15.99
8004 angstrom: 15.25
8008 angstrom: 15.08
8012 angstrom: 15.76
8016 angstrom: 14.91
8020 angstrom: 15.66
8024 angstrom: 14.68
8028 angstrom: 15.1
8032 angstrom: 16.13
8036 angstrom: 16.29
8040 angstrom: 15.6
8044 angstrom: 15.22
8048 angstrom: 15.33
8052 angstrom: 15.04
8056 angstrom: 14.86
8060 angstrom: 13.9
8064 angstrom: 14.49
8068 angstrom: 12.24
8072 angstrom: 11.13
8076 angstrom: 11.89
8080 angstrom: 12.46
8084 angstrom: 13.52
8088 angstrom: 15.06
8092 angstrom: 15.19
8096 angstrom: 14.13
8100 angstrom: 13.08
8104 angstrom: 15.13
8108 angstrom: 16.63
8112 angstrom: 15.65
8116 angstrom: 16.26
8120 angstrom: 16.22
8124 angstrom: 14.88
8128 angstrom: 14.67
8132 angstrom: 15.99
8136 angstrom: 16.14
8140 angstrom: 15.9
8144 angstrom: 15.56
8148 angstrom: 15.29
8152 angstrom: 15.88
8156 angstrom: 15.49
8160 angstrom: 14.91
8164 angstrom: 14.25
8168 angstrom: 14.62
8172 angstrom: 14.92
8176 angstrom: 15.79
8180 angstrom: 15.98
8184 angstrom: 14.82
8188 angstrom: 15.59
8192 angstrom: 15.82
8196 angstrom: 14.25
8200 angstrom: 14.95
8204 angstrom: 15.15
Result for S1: 0.11 mag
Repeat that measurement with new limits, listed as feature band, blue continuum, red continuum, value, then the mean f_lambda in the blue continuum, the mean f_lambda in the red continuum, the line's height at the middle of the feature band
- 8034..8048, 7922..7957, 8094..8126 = 0.01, 16.7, 15.2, 15.8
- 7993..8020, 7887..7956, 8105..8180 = 0.04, 16.2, 15.5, 16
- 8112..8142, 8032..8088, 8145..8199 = -0.07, 14.1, 15.2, 14.8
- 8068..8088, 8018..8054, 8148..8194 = 0.22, 15.5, 15.3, 15.4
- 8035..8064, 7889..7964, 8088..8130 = 0.03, 16.1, 15.2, 15.5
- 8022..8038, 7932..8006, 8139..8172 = 0.02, 16.1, 15.2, 15.8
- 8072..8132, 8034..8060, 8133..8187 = 0.06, 15.3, 15.4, 15.3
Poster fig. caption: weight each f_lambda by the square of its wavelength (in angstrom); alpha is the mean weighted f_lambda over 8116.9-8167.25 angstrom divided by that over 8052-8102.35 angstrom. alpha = 1.16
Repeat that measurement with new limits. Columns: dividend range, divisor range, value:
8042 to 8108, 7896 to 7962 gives 0.90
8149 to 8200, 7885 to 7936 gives 1.01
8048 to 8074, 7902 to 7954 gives 0.87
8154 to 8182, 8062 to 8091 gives 1.19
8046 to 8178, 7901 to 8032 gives 0.97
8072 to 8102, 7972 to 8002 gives 0.86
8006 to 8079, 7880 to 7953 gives 0.92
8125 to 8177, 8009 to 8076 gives 1.07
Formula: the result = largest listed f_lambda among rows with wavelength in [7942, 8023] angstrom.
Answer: 17.68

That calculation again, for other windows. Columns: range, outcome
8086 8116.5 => 16.63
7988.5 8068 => 16.35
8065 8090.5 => 15.06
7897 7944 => 18.84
